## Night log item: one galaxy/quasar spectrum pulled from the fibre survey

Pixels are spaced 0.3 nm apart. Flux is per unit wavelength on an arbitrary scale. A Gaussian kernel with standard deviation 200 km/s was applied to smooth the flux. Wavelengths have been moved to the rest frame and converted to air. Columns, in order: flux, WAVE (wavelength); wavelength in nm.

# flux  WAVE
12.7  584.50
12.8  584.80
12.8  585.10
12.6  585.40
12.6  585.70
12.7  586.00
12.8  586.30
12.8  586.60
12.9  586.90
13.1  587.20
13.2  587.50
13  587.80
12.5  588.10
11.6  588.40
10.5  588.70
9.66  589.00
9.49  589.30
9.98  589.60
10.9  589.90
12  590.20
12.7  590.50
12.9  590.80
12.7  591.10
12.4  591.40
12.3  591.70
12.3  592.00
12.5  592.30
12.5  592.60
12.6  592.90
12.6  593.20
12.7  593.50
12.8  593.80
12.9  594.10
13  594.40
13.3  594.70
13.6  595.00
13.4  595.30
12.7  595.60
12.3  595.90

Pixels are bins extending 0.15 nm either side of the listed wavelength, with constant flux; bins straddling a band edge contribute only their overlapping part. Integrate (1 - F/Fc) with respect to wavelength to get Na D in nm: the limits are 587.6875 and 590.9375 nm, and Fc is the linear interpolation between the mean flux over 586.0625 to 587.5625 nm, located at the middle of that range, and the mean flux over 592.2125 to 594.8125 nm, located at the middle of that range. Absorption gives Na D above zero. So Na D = 0.38 nm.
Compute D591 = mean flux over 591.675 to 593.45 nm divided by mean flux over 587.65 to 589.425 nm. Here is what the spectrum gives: 1.1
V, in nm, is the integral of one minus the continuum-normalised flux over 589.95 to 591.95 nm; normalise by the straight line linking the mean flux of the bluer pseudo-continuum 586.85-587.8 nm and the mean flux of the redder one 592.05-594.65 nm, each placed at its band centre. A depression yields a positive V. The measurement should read 0.07 nm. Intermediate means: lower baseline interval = 13.1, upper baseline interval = 12.7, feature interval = 12.4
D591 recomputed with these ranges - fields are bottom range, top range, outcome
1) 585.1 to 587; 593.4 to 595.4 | 1.03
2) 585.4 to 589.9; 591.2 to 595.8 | 1.07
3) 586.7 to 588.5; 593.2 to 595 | 1.02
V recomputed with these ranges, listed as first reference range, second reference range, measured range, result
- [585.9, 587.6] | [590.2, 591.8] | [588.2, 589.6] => 0.26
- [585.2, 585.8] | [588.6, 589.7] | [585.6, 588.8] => -0.35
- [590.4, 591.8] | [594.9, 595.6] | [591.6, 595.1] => 0.07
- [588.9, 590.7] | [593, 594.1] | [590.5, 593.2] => -0.15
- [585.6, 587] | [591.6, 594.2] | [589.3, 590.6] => 0.16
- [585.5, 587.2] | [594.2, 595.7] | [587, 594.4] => 0.51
